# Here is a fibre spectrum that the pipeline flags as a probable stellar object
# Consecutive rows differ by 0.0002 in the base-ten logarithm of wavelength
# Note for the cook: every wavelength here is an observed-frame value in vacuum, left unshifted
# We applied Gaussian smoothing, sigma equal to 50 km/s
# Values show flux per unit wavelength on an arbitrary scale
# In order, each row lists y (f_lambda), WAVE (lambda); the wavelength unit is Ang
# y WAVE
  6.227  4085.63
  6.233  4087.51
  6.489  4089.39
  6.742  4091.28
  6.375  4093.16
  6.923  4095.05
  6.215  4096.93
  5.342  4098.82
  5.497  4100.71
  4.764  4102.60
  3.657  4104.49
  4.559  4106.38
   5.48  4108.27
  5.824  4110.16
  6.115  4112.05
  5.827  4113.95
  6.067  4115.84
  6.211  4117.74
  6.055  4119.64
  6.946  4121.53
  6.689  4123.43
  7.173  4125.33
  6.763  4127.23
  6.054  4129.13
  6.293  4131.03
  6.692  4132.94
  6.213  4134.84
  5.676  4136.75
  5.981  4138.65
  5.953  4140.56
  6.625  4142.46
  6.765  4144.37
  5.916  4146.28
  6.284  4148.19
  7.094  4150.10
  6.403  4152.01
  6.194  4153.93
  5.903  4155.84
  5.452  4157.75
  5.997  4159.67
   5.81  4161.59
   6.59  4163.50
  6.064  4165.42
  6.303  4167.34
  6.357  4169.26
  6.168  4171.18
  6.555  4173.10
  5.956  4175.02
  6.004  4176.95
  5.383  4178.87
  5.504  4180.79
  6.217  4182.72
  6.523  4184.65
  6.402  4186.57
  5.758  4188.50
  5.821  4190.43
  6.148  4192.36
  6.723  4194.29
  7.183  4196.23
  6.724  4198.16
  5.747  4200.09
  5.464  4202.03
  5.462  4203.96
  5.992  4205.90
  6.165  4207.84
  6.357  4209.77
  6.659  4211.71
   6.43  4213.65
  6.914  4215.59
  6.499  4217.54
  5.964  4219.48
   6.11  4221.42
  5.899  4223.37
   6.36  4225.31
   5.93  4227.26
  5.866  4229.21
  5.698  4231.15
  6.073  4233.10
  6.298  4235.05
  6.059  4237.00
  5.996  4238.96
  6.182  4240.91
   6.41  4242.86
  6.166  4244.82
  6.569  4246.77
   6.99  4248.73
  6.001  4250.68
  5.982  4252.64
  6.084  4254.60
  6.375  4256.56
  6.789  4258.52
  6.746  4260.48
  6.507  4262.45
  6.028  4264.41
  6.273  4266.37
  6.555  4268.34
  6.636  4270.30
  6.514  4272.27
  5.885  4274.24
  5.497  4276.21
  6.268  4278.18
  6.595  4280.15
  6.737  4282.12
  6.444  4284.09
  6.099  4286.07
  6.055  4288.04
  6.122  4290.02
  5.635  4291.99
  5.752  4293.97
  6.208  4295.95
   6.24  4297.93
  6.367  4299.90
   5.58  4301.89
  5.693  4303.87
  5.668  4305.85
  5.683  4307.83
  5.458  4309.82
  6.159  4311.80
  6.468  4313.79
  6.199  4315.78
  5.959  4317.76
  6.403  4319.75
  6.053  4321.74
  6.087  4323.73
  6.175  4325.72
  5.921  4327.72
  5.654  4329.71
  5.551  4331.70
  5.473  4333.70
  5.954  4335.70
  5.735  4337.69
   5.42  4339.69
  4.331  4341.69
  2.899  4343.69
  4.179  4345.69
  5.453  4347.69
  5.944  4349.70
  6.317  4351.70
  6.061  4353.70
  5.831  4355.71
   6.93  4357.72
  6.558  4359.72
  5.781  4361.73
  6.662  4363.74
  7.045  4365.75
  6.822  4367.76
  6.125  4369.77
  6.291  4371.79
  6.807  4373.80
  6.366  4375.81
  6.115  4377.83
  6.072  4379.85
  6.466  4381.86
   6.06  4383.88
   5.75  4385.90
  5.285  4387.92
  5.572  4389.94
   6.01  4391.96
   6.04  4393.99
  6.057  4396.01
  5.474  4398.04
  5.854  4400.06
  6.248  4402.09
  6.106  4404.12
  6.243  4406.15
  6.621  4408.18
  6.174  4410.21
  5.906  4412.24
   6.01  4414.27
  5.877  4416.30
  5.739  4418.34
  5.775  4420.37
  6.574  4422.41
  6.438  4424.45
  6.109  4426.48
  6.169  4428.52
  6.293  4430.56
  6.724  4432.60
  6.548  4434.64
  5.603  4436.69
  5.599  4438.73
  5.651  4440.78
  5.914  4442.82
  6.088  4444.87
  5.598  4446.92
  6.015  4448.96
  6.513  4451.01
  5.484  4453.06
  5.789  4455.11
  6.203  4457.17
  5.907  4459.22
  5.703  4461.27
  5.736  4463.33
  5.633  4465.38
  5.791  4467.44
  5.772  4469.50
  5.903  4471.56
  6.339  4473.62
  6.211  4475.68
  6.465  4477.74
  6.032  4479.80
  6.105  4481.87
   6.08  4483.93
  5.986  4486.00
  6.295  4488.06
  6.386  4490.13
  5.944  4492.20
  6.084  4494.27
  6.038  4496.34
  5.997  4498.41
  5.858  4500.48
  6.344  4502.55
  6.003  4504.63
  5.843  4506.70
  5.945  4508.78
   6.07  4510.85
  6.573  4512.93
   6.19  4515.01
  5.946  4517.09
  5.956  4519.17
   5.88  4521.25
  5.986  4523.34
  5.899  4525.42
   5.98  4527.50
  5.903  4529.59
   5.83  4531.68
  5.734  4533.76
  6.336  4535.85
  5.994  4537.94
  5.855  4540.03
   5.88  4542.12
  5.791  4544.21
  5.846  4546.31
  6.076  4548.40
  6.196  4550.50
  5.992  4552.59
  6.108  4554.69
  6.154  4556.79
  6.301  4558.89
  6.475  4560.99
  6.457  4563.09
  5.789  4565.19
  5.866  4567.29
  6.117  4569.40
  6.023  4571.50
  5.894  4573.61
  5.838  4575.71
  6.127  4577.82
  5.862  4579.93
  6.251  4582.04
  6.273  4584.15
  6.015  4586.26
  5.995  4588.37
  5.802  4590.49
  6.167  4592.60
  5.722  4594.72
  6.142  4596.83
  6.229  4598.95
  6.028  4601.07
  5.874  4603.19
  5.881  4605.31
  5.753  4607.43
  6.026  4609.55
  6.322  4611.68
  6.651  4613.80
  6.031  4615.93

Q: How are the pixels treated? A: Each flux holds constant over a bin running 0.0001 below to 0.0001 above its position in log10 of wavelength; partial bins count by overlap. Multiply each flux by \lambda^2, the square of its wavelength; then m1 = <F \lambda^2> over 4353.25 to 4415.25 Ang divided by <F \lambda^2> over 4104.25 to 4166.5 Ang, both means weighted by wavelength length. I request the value 1.13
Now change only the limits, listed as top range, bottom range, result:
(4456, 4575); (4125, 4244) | 1.13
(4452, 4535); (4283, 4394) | 1.09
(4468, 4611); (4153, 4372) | 1.13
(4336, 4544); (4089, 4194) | 1.13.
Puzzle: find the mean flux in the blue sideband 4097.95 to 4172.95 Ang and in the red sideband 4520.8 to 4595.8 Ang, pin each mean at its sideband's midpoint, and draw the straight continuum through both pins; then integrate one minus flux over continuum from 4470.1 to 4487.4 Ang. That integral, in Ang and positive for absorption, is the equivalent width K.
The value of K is -0.3 Ang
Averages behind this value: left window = 6.05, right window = 6.01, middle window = 6.14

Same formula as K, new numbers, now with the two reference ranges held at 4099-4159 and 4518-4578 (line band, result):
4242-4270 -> -1.74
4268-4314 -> -0.48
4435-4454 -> 0.50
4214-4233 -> -0.38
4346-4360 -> -0.05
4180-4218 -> -1.32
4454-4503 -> -0.07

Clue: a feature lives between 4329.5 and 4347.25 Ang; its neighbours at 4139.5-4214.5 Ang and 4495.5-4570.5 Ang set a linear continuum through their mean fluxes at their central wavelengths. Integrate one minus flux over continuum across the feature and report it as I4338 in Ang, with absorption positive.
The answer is 3.2 Ang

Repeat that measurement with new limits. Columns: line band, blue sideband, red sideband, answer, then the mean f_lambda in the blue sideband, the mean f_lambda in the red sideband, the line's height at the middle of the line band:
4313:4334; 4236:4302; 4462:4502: 0.6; 6.25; 6.04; 6.2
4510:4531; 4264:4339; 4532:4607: 0.0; 6.04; 6.03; 6.03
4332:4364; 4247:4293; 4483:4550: 3.3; 6.3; 6.02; 6.21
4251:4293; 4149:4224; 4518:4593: -0.9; 6.18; 6.02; 6.14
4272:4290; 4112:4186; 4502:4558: -0.2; 6.23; 6.01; 6.15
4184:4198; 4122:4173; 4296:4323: -0.4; 6.29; 6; 6.22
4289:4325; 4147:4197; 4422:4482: 0.7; 6.18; 6.02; 6.1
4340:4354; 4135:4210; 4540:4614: 2.5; 6.14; 6.05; 6.1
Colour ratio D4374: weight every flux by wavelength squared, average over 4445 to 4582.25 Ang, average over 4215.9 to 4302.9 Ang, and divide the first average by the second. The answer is 1.1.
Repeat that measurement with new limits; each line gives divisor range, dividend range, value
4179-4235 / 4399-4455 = 1.09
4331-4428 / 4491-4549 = 1.07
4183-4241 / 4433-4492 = 1.09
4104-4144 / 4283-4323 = 1.08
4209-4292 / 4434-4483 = 1.04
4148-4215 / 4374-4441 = 1.09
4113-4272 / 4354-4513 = 1.09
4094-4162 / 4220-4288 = 1.10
